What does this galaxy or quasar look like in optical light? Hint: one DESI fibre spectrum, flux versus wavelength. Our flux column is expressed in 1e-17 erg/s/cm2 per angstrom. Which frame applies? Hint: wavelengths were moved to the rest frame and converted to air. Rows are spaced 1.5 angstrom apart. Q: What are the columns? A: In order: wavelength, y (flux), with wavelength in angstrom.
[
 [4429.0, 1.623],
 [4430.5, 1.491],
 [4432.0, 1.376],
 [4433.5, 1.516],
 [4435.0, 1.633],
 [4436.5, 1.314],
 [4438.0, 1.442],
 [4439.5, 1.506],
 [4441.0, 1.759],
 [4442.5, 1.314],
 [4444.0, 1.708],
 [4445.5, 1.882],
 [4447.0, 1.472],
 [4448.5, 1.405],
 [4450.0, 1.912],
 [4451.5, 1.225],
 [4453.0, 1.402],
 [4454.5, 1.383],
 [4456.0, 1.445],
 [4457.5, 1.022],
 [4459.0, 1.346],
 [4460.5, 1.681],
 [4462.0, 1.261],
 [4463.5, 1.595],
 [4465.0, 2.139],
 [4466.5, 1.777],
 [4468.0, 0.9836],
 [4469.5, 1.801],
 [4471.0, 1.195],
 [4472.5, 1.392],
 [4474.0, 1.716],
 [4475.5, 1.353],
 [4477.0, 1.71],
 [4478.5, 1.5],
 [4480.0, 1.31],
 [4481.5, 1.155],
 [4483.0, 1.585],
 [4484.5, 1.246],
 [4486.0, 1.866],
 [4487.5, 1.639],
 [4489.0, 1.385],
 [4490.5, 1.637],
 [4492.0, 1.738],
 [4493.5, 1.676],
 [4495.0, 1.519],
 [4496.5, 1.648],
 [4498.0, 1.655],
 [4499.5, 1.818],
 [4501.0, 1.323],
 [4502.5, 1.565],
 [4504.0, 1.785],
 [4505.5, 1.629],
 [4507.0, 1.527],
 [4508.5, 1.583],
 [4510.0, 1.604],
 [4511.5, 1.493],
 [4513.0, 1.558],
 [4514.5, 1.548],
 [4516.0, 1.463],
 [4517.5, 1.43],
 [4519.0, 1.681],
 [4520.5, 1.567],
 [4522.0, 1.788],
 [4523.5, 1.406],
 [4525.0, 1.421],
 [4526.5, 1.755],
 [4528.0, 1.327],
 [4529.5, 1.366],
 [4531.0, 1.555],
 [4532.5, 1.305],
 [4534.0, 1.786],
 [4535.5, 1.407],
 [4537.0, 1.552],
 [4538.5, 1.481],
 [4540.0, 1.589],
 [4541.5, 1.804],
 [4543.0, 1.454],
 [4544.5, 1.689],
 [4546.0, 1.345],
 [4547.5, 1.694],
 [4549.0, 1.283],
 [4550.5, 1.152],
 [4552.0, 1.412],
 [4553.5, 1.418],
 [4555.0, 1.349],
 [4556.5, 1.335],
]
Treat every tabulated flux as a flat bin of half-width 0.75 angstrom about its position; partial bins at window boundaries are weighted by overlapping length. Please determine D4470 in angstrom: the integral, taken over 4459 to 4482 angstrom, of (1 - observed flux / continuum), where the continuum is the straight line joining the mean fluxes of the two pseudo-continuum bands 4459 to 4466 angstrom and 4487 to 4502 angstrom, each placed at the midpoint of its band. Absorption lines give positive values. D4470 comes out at 1.8 angstrom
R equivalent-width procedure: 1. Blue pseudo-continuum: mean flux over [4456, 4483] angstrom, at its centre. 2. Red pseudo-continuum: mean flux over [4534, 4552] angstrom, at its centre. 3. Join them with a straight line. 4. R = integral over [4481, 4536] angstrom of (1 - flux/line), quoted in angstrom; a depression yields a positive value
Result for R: -2.5 angstrom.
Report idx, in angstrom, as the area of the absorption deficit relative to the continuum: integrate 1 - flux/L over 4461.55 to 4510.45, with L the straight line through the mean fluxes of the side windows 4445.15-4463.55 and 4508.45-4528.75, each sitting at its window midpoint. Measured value -1.98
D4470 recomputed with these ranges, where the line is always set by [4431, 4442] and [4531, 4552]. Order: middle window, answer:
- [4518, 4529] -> -0.4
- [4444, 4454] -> -0.4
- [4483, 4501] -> -1.3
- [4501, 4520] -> -0.8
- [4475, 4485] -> 0.6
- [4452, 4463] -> 1.0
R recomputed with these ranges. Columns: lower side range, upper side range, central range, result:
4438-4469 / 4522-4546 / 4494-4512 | -0.90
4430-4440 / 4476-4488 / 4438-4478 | -0.88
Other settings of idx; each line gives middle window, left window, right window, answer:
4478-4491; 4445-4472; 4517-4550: 0.2 angstrom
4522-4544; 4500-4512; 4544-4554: -0.7 angstrom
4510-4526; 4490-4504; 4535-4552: 0.3 angstrom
